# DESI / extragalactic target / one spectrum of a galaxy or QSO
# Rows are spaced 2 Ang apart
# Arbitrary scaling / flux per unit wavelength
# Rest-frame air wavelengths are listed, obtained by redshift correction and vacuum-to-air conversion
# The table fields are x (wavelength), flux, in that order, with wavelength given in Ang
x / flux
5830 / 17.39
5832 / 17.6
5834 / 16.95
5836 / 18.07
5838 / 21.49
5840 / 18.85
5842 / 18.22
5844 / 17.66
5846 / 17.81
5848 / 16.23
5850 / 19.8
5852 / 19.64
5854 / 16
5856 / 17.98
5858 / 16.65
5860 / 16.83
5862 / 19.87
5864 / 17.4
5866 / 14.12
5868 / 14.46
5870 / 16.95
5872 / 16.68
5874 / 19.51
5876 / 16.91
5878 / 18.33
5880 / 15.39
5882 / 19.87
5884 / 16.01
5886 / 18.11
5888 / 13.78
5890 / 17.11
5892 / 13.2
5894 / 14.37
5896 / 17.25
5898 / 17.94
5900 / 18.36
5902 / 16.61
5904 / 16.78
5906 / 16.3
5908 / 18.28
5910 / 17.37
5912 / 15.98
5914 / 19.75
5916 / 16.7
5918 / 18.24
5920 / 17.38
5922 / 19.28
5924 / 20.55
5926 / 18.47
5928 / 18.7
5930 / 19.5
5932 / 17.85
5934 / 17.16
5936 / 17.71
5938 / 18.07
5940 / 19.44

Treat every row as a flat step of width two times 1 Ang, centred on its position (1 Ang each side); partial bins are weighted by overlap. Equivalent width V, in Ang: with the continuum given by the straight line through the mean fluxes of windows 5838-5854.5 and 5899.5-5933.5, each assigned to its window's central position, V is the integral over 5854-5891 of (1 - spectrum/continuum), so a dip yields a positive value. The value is 2.5 Ang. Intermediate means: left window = 18.3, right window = 18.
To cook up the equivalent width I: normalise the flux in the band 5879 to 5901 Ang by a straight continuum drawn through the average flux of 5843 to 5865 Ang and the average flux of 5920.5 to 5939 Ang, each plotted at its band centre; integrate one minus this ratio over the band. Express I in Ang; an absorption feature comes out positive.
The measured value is 2.0 Ang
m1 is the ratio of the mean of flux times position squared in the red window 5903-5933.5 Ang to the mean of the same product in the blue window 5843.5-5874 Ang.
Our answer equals 1.07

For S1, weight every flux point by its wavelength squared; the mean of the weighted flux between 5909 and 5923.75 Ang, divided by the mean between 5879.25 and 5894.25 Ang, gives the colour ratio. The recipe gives 1.1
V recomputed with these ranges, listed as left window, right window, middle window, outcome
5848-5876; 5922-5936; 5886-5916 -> 2.3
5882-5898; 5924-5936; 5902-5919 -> -0.1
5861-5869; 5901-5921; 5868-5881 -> -0.3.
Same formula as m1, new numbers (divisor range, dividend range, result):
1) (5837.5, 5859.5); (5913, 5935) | 1.05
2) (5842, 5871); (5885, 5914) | 0.98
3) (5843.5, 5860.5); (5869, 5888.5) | 0.99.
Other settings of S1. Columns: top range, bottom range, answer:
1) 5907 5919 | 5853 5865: 1.03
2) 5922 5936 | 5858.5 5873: 1.15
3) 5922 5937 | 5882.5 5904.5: 1.15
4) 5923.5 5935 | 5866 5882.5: 1.12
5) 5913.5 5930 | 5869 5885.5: 1.08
